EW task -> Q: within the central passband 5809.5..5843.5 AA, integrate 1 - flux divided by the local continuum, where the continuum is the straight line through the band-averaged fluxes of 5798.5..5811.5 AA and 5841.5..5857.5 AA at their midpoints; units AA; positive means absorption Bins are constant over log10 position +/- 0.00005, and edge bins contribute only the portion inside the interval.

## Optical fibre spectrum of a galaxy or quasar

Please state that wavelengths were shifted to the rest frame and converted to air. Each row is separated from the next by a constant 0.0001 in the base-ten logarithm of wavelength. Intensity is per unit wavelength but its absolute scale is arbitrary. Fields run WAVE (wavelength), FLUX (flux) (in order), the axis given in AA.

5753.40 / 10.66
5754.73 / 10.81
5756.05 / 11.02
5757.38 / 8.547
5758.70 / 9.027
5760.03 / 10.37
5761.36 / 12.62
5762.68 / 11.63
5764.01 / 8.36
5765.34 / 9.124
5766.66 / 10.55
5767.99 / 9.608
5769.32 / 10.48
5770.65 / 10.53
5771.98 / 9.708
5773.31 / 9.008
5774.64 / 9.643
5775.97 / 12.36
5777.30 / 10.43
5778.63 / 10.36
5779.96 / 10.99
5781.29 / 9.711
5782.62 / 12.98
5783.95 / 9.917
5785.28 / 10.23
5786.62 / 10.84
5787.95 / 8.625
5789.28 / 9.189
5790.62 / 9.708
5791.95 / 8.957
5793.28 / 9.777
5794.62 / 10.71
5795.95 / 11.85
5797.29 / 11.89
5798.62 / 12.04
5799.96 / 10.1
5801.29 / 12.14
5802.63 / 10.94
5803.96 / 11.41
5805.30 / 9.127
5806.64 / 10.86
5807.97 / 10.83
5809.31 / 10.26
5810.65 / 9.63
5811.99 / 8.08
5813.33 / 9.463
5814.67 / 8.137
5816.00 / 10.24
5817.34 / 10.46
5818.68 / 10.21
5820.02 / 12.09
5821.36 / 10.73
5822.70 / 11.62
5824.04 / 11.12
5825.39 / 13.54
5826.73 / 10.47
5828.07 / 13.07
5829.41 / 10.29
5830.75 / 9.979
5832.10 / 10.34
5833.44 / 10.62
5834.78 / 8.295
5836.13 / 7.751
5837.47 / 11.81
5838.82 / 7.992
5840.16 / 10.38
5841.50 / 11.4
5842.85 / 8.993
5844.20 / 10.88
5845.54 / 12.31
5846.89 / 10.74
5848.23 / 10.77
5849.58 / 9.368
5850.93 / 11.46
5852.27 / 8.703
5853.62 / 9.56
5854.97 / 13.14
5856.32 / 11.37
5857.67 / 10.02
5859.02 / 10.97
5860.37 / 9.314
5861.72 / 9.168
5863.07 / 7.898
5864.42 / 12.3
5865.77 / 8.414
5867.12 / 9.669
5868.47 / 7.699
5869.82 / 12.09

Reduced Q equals 1.2 AA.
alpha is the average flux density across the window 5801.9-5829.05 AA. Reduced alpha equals 10.6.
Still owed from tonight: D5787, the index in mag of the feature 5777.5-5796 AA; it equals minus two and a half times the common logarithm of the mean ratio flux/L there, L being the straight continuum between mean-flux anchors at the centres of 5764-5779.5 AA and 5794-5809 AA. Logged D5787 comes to 0.04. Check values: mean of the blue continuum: 10.1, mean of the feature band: 10.2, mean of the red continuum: 11.1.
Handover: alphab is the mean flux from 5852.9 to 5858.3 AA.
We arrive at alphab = 11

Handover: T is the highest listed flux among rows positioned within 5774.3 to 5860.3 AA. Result 13.54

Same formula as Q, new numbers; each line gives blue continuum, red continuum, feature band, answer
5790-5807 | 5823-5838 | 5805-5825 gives 0.8 AA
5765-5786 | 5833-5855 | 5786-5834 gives -1.3 AA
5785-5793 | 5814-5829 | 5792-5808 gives -1.3 AA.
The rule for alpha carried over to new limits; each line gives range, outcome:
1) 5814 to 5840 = 10.5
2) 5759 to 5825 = 10.4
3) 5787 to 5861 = 10.4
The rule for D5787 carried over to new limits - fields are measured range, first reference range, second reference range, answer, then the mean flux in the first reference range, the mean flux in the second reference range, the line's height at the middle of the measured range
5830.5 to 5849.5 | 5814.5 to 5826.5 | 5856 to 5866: 0.04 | 11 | 9.95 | 10.5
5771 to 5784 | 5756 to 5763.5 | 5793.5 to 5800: 0.03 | 10.4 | 11.3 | 10.9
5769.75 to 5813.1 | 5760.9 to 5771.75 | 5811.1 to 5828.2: 0.01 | 10.3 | 10.6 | 10.4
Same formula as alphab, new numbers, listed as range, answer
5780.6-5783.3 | 11.4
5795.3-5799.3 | 11.9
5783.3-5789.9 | 9.76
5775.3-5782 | 10.8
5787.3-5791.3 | 9.17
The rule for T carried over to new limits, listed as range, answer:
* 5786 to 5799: 12.04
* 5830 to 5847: 12.31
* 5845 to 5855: 13.14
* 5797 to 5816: 12.14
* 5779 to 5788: 12.98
